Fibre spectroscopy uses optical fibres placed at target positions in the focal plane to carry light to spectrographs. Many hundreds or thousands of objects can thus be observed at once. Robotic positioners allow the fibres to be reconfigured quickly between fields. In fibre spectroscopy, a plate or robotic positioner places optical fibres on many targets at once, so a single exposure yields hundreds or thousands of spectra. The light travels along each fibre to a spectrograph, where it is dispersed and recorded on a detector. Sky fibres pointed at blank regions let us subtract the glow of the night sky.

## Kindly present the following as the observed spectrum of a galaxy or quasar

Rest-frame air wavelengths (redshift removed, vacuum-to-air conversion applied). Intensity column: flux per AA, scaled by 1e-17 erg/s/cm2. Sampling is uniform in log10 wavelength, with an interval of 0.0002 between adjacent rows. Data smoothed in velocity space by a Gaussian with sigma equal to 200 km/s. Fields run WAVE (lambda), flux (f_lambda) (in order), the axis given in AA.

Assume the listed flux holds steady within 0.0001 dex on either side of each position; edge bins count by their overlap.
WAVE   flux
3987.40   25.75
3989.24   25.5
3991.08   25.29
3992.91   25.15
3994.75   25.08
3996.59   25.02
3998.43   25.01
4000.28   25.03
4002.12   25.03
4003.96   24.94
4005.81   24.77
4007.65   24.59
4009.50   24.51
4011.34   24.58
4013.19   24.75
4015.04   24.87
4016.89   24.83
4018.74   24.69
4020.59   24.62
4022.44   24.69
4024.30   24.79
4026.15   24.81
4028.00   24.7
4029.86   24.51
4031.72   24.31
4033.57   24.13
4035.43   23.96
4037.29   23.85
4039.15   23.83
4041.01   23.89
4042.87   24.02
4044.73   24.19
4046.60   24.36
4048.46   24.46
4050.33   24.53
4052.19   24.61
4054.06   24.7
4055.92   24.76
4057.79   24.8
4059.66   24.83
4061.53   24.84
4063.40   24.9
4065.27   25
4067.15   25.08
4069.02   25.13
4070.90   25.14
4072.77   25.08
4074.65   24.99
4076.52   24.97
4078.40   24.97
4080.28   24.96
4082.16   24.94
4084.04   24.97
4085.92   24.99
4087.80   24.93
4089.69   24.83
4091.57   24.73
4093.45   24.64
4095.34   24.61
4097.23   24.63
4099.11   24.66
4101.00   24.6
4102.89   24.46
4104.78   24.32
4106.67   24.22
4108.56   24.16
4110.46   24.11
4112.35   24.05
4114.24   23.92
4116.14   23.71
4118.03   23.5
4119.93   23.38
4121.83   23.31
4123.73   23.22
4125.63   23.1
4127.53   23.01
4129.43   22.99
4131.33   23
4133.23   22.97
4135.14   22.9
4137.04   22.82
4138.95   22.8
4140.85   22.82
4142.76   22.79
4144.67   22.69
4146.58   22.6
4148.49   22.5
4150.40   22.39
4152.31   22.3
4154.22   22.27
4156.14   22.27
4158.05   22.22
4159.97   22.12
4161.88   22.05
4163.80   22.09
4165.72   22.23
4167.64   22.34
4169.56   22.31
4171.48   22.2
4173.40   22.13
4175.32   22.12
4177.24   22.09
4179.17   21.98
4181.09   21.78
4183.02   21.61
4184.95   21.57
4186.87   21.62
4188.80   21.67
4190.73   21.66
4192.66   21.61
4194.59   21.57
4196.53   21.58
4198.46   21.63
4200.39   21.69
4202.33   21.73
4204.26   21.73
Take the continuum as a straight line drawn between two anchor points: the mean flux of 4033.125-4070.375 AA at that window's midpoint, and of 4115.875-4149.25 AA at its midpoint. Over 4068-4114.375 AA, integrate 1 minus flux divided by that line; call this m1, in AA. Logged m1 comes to -1.8 AA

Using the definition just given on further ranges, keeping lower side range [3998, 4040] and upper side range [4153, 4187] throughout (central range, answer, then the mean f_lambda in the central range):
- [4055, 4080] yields -1.2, 25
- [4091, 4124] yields -1.5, 24.1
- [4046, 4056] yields -0.2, 24.6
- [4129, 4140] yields -0.1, 22.9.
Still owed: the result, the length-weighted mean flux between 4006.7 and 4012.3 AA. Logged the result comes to 24.6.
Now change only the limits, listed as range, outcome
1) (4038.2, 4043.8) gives 23.9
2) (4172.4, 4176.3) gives 22.2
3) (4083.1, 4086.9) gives 25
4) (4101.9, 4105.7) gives 24.4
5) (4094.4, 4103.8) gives 24.6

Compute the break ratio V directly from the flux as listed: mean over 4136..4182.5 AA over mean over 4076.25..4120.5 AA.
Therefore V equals 0.91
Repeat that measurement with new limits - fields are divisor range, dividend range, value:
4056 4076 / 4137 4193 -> 0.89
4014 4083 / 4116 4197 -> 0.91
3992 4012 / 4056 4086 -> 1.00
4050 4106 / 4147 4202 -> 0.89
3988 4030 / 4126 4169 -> 0.91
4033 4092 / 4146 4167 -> 0.90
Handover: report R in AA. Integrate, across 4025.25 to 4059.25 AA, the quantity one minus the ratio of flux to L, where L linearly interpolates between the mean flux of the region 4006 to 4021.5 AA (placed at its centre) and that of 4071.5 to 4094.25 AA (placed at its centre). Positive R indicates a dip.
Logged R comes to 0.6 AA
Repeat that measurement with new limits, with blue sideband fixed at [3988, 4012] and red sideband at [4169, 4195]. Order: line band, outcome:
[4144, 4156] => 0.0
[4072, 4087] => -0.9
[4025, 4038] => 0.1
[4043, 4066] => -0.6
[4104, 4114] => -0.5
